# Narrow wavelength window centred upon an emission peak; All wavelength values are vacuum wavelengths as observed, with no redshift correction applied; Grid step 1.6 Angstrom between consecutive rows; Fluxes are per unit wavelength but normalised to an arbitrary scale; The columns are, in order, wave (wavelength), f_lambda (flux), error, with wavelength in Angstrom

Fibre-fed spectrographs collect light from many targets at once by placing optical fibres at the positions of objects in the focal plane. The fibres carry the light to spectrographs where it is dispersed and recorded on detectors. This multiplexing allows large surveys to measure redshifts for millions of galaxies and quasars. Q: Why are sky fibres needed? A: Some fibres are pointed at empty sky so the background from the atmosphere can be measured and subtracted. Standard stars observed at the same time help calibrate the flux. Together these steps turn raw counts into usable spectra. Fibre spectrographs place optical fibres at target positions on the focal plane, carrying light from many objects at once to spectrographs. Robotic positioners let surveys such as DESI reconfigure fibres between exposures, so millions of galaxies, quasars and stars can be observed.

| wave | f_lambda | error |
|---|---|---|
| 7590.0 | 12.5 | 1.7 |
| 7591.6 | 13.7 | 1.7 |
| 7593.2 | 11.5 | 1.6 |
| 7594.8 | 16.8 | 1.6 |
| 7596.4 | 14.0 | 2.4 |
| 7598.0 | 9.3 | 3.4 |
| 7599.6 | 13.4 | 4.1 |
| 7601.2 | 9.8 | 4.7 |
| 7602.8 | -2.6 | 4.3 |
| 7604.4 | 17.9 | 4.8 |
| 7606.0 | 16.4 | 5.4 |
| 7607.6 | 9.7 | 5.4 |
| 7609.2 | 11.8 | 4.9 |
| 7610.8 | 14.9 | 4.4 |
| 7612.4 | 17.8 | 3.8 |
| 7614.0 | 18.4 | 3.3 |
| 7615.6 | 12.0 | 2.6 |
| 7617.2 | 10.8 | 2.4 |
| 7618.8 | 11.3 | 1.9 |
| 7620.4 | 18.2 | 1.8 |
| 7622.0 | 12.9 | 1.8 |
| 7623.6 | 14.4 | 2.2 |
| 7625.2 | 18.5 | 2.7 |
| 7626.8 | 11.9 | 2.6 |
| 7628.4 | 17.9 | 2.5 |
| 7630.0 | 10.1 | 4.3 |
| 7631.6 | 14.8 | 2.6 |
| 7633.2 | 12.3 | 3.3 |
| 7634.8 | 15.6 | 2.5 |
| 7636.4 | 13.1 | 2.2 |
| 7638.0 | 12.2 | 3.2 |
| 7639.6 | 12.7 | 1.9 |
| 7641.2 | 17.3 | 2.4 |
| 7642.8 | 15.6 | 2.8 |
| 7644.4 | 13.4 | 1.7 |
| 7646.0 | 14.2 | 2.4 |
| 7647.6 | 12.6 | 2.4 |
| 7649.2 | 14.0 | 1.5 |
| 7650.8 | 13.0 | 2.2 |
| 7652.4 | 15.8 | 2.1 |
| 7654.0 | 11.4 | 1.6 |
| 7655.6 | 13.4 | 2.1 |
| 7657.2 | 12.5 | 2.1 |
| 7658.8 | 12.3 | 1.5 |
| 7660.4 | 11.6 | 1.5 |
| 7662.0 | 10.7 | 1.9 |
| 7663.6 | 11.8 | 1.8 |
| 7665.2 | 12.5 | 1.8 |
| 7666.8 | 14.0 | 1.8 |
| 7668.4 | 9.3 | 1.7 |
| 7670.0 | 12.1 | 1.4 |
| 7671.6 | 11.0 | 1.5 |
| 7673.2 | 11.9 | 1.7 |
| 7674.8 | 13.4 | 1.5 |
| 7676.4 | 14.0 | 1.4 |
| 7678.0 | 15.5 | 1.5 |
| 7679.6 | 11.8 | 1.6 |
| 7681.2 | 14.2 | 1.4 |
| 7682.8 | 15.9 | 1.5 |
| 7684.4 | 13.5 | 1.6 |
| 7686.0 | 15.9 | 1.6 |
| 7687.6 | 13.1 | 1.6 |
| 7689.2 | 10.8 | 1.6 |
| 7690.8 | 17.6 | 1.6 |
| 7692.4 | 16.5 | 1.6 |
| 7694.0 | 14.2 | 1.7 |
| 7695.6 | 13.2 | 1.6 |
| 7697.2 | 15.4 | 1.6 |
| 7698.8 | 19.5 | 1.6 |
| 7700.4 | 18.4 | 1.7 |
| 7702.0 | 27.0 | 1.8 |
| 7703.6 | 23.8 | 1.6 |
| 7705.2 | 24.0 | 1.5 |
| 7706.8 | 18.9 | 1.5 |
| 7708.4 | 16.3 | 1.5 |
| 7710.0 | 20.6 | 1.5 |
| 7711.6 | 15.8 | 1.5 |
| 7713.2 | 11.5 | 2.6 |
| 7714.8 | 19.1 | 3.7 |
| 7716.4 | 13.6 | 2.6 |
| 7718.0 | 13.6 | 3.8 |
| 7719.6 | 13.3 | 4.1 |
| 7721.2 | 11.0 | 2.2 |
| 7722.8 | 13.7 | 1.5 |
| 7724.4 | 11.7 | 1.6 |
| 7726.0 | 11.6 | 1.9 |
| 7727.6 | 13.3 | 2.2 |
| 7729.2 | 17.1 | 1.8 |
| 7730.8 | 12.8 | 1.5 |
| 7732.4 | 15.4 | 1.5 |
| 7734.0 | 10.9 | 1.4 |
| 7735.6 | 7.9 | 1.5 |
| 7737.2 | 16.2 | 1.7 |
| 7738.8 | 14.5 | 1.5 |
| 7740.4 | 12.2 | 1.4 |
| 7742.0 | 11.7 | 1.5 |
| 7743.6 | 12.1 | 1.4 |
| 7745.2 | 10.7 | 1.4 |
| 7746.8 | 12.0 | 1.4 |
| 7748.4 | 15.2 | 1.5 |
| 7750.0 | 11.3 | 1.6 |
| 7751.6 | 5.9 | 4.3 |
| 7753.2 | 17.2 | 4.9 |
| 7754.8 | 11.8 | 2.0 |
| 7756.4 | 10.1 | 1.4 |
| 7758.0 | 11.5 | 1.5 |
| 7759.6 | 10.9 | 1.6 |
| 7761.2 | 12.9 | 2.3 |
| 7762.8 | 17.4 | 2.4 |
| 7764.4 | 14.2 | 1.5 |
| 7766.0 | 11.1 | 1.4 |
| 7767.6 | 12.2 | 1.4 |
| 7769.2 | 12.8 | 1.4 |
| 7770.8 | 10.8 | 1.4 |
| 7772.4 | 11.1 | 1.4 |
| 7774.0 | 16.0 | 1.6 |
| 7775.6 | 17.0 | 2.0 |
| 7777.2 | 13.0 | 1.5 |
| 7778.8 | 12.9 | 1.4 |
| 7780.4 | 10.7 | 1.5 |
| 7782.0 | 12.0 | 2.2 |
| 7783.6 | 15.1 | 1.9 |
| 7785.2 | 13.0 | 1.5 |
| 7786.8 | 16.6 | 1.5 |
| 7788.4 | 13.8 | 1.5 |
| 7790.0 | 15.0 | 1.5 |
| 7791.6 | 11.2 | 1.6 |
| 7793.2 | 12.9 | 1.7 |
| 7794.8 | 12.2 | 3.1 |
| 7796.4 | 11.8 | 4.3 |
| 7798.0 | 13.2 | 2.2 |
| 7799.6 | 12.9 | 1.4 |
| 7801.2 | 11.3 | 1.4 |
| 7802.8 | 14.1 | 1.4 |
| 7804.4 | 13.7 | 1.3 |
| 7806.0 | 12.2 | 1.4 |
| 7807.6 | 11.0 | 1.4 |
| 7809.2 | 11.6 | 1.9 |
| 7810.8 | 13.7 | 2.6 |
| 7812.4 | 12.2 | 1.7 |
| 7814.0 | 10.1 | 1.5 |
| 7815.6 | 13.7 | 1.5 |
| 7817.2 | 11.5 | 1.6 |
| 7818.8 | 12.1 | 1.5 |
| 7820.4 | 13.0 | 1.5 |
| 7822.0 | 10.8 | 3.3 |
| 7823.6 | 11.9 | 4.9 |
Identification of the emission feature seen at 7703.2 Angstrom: [O III]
